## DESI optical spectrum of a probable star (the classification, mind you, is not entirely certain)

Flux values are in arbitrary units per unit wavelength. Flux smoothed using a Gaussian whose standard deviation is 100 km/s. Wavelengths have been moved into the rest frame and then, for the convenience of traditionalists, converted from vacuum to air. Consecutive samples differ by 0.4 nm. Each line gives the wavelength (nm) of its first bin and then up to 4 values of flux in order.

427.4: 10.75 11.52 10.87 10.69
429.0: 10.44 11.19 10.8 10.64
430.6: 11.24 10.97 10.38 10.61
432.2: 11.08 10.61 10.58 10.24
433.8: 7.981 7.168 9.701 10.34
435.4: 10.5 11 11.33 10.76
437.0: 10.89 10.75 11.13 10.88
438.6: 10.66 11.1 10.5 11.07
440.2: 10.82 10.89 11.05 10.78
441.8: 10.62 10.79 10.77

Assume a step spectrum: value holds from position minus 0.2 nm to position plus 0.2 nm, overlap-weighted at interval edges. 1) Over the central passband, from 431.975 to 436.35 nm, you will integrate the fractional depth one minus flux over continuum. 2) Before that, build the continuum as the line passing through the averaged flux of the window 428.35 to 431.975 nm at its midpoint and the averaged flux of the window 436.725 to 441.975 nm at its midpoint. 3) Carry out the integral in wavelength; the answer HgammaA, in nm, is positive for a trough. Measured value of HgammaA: 0.31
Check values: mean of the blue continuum 10.8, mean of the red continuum 10.9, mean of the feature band 10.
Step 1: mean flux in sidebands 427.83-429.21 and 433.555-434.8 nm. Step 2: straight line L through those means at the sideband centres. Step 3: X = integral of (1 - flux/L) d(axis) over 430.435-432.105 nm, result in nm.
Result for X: -0.21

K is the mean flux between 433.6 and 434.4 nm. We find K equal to 7.57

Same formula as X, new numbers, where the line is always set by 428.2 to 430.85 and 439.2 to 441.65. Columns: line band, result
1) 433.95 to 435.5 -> 0.219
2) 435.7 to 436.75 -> -0.020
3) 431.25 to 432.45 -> 0.016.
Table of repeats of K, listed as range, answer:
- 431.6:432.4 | 10.8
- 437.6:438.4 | 11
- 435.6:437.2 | 11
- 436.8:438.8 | 10.9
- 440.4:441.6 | 10.9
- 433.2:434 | 9.11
